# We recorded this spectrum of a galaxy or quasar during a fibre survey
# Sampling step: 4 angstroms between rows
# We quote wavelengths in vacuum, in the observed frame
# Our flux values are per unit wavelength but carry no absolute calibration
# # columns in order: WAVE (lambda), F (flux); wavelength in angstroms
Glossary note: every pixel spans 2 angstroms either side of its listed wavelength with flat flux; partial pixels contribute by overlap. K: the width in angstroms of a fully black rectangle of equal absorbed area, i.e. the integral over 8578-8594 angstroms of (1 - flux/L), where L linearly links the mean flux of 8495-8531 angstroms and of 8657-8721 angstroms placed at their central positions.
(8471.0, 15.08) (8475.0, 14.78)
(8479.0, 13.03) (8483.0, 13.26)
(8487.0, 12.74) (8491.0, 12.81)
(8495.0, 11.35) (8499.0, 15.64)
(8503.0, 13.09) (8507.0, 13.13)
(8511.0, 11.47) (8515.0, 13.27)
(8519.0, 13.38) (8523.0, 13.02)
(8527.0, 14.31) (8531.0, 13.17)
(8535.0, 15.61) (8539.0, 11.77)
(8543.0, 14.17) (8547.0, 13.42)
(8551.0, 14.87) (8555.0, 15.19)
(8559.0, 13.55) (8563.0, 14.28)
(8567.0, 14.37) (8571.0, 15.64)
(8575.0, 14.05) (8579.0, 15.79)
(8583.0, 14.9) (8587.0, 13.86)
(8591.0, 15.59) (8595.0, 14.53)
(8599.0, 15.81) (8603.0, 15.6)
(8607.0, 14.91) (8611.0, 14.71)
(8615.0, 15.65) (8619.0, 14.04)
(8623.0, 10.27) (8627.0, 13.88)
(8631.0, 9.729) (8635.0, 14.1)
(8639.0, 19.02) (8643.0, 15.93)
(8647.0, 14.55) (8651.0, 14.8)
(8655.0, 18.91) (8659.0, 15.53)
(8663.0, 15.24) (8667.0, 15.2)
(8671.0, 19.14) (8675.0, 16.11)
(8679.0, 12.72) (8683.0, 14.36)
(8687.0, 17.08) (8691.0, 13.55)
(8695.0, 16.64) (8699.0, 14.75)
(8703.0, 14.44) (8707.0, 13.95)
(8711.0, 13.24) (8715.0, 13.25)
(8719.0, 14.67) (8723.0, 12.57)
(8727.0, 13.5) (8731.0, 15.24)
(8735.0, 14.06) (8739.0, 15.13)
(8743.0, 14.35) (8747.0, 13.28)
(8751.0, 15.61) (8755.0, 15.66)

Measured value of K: -1.1 angstroms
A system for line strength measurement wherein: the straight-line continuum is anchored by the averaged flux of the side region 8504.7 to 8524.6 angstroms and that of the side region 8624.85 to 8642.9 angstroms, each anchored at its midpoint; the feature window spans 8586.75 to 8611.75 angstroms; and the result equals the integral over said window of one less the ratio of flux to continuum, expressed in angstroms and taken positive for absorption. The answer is -2.14 angstroms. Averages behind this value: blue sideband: 12.9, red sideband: 14.3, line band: 15.1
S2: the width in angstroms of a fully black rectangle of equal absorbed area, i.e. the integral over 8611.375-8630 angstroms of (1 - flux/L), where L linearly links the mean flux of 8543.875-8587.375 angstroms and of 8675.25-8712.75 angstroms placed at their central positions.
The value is 1.5 angstroms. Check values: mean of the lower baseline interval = 14.6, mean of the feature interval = 13.4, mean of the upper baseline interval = 14.6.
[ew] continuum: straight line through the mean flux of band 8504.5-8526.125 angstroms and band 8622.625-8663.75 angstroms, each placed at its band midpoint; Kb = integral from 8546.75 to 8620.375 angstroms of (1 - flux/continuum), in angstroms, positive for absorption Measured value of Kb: -4.44 angstroms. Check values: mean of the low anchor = 12.9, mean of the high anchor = 14.9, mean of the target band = 14.8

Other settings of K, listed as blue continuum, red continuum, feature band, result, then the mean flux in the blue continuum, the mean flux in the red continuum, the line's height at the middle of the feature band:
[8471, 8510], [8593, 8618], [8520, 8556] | 0.5 angstroms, 13.4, 15.2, 14.1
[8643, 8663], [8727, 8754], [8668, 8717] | 1.1 angstroms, 15.9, 14.6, 15.3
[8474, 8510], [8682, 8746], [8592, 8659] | -4.2 angstroms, 13.2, 14.4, 13.9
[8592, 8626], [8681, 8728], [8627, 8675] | -4.0 angstroms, 14.5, 14.4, 14.4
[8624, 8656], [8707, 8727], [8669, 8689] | -2.4 angstroms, 14.8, 13.5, 14.2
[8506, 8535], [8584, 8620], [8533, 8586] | -1.2 angstroms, 13.3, 15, 14.1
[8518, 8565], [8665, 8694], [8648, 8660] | -0.9 angstroms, 13.9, 15.5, 15.2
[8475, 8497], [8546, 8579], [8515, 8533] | 0.3 angstroms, 12.8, 14.5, 13.7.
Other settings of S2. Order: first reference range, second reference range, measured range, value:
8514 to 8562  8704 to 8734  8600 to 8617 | -1.8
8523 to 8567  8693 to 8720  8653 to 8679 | -3.8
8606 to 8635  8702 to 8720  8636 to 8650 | -2.9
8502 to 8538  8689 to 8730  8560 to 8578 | -1.4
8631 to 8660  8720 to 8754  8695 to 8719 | 0.9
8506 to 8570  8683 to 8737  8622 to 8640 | 1.0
